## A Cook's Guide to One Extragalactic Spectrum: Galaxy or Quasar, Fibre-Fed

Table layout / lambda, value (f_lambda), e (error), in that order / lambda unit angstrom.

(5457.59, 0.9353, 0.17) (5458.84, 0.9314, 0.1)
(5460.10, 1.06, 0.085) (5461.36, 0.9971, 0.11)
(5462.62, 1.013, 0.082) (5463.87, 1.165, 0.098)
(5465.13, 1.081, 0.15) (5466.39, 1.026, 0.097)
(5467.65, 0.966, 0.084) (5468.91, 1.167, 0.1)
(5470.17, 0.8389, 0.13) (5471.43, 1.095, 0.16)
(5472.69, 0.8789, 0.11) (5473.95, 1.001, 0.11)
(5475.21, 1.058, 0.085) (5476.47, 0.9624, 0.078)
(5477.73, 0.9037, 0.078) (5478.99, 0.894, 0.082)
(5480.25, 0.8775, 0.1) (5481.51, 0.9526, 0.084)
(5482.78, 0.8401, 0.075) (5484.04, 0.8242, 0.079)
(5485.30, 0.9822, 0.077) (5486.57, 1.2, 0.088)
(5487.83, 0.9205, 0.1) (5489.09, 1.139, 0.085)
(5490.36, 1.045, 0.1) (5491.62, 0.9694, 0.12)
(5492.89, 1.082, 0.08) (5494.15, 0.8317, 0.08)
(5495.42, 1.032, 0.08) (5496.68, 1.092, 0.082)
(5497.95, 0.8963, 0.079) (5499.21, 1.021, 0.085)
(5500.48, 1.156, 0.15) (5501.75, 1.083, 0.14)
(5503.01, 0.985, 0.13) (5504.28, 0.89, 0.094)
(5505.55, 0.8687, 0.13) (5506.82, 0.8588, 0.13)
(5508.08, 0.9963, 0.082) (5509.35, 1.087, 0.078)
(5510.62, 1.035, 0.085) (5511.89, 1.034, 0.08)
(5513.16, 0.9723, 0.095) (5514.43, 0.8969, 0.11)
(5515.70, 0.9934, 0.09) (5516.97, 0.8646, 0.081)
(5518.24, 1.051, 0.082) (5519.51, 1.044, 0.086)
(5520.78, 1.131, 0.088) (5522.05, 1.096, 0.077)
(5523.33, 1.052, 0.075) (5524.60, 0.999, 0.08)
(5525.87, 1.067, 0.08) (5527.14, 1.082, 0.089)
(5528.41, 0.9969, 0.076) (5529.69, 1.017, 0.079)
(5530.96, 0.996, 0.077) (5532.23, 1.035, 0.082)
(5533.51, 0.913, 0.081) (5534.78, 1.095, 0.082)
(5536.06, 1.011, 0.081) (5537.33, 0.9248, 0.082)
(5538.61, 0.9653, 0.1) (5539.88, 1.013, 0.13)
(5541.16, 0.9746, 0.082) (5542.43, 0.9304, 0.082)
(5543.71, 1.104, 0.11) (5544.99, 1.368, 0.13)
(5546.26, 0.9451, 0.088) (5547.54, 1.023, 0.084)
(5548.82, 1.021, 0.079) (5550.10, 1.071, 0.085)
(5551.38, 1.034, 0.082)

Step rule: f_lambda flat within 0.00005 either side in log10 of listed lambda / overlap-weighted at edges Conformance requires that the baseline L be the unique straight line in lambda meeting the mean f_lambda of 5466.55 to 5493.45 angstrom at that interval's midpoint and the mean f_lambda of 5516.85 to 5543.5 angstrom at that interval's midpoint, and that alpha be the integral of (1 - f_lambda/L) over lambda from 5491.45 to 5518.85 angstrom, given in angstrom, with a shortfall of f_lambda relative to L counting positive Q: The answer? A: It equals 0.3 angstrom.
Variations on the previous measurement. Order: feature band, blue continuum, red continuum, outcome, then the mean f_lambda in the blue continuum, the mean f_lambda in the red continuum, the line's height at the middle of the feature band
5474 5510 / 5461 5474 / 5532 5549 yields 1.5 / 1.02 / 1.02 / 1.02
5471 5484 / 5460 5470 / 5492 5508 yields 1.1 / 1.05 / 0.983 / 1.03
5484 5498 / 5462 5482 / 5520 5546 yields -0.1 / 0.993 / 1.04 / 1.01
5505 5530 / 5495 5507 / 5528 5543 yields -0.4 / 0.992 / 0.989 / 0.991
